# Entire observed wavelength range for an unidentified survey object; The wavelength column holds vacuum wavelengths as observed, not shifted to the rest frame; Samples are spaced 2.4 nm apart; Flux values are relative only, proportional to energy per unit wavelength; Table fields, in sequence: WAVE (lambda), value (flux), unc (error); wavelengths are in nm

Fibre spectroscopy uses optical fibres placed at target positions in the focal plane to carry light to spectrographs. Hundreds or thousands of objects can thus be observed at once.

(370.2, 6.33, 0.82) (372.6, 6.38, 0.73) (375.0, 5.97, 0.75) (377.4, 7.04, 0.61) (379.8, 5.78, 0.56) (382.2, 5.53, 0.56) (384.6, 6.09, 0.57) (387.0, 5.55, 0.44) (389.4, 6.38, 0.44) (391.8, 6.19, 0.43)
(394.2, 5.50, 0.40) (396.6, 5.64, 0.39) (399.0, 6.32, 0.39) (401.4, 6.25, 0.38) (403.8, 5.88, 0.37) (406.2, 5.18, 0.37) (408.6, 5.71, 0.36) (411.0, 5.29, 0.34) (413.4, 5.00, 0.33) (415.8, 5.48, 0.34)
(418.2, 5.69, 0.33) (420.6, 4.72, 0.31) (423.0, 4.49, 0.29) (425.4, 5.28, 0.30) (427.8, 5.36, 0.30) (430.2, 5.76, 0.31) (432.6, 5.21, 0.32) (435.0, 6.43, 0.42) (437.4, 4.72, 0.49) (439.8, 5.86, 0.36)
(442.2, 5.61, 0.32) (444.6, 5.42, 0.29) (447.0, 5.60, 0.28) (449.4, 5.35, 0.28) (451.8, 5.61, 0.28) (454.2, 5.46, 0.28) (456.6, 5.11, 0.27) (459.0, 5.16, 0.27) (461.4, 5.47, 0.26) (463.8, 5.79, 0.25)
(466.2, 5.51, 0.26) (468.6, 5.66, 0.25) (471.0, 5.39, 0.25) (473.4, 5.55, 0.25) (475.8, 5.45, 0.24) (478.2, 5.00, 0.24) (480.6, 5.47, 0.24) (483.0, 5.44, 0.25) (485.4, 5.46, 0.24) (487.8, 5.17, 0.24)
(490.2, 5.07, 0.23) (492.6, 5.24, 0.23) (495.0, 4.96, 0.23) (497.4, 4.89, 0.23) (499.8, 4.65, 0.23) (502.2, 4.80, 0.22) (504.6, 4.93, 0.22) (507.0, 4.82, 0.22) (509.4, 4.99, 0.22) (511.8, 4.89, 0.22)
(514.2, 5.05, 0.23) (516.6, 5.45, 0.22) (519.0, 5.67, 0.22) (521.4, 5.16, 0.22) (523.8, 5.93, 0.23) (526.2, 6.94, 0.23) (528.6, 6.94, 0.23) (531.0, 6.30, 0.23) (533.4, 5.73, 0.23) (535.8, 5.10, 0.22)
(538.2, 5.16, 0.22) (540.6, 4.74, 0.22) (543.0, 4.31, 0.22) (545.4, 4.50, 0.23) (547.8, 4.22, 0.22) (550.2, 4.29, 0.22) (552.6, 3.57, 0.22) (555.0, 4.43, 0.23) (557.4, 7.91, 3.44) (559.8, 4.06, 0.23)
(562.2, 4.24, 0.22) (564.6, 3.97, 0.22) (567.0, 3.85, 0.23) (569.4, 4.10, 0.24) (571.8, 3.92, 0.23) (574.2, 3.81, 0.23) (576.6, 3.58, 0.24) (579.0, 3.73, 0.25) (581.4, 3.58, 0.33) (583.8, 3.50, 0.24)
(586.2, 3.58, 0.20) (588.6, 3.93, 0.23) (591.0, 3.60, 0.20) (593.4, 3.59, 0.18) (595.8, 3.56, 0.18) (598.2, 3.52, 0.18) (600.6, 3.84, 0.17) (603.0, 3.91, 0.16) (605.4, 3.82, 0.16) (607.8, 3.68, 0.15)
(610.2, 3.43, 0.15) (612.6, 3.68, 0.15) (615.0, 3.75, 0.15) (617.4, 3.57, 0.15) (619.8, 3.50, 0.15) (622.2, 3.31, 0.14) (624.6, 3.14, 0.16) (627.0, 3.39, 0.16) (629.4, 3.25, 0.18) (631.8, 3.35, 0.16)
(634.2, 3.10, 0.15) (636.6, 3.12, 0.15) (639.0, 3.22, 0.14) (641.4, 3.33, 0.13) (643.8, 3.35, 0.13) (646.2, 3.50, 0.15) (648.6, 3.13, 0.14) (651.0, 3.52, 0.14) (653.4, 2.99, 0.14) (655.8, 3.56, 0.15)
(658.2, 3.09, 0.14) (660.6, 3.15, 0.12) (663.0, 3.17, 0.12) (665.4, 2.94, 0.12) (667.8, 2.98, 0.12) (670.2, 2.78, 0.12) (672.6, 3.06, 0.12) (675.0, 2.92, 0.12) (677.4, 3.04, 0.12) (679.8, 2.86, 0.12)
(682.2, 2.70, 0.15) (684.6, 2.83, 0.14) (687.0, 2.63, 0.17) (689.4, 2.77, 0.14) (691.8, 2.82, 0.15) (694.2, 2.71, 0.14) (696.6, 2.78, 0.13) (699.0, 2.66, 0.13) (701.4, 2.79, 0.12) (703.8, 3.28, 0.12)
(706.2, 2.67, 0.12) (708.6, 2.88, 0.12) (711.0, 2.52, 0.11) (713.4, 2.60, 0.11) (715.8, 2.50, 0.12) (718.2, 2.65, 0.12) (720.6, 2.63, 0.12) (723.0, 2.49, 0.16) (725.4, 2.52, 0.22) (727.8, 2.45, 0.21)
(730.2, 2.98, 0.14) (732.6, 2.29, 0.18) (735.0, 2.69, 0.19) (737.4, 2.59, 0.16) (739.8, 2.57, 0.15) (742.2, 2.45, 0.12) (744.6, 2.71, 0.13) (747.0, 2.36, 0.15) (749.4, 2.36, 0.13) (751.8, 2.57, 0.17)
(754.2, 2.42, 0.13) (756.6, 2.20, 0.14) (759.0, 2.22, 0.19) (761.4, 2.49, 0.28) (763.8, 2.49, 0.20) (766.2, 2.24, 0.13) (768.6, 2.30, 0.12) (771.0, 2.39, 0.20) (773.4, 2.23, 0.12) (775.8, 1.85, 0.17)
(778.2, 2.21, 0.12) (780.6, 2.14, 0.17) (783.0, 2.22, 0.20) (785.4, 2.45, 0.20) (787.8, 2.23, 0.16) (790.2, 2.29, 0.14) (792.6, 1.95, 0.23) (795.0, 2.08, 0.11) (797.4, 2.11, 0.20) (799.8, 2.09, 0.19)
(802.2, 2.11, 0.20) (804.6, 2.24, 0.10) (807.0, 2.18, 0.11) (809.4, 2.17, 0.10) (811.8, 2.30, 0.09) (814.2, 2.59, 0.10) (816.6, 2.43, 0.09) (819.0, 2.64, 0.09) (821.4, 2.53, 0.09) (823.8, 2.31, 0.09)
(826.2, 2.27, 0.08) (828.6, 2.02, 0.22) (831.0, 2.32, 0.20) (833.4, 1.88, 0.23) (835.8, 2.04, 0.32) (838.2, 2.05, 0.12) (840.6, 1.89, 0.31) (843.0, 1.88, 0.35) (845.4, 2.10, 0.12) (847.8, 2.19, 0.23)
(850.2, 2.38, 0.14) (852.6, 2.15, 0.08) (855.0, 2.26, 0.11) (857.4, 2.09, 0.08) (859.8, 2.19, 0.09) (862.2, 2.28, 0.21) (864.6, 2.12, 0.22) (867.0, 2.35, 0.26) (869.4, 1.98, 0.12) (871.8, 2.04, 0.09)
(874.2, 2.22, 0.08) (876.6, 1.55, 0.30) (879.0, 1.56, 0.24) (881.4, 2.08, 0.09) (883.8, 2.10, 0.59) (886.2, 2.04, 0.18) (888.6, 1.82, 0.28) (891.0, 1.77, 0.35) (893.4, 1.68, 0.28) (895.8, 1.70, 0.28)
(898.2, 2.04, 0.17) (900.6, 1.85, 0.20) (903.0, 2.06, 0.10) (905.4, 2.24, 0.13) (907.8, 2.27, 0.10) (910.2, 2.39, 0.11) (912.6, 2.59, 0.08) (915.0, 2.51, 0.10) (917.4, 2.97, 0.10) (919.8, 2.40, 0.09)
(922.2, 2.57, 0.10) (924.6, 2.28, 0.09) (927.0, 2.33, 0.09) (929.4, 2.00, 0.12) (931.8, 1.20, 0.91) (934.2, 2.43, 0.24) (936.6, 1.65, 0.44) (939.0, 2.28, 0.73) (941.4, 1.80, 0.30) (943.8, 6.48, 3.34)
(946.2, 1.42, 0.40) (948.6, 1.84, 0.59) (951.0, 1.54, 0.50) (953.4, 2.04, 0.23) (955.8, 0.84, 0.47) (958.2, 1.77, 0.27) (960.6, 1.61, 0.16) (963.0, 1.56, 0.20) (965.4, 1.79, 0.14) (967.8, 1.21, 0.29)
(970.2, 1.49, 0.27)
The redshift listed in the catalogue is 0.89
